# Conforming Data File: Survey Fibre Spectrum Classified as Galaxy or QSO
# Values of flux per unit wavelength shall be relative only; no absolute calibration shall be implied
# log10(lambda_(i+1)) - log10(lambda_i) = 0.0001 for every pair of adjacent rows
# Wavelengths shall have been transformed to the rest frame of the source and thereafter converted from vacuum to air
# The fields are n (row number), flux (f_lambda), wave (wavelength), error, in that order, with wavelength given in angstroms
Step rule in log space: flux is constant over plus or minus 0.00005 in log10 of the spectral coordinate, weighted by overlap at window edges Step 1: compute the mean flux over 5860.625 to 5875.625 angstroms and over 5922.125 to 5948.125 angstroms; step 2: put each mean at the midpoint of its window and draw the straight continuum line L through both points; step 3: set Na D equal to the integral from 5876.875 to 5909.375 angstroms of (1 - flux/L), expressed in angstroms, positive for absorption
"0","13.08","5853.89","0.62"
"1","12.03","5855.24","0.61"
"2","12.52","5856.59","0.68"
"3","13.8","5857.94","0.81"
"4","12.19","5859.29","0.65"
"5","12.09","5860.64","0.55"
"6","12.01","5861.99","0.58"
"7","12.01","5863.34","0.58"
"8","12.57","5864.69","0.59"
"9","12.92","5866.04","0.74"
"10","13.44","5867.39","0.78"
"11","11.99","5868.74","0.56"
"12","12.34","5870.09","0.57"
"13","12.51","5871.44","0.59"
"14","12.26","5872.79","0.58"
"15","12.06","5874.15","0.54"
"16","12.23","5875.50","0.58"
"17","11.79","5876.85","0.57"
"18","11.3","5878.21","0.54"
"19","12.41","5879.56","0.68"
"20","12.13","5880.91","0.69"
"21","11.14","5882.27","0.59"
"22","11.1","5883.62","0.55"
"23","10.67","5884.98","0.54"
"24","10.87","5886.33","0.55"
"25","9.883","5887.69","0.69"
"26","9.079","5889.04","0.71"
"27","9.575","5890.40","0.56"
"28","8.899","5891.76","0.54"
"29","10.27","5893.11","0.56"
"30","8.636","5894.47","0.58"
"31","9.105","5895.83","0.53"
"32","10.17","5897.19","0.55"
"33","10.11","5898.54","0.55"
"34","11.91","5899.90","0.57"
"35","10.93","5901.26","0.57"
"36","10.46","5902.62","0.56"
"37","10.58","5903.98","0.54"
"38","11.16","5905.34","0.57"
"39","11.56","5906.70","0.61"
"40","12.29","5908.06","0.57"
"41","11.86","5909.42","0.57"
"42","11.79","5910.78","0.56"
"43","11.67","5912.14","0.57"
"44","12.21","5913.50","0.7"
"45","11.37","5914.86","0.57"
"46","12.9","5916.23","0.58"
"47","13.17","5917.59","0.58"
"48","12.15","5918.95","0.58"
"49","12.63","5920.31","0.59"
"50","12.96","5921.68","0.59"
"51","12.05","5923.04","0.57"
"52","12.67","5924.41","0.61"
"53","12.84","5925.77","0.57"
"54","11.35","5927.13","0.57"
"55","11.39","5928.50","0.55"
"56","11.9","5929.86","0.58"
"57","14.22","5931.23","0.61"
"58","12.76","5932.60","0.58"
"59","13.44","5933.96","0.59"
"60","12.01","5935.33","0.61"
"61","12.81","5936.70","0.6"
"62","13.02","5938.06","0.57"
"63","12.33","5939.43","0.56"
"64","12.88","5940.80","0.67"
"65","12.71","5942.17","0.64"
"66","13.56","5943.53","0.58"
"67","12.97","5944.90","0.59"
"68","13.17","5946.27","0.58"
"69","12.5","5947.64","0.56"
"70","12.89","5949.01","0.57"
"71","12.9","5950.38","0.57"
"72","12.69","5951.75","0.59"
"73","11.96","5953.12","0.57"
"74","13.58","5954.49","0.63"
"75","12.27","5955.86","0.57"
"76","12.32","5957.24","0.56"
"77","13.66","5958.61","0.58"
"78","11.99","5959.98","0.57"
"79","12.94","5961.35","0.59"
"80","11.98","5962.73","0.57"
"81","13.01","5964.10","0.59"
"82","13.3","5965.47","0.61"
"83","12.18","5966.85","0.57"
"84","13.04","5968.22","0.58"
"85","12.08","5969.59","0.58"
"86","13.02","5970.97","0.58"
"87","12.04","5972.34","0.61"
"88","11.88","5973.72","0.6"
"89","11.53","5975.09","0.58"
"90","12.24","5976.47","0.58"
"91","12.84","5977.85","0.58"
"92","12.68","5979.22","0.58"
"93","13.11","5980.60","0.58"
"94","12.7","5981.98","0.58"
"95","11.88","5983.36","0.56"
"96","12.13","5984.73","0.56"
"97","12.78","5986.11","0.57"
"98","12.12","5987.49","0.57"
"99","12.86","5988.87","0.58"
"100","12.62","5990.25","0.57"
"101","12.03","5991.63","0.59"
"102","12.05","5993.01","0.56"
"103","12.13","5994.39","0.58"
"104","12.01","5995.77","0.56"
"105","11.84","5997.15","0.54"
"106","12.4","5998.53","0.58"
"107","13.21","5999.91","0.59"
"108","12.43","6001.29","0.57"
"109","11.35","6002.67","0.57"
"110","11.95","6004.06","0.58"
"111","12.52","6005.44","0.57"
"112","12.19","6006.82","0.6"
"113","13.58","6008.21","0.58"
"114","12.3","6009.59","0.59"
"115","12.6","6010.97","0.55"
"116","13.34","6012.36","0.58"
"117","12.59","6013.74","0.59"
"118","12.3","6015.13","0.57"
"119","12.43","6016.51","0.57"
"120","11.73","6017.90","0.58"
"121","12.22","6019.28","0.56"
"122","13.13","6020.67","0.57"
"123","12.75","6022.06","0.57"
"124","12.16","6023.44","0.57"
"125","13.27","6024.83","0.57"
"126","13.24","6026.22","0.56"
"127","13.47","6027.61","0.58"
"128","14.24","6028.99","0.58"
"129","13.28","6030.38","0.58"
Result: 4.8 angstroms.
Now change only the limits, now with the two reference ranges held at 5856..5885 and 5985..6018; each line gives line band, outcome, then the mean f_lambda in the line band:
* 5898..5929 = 1.06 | 11.8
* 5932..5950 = -0.81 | 12.9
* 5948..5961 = -0.40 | 12.7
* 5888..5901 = 2.59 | 9.79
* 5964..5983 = -0.26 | 12.5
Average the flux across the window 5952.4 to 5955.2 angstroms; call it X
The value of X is 12.8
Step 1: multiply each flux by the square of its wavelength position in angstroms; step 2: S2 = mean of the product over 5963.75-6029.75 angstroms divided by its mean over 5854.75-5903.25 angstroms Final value 1.1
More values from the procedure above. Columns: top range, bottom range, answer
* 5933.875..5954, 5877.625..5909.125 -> 1.22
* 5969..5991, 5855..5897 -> 1.12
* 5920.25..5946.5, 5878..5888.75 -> 1.16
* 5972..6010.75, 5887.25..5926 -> 1.13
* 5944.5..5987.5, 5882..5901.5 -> 1.27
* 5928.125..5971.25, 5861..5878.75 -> 1.07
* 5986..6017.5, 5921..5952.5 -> 1.00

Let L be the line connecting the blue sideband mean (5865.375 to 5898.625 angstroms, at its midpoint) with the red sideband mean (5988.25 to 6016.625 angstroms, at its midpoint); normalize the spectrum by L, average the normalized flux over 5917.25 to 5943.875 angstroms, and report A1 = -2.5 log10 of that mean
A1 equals -0.090 mag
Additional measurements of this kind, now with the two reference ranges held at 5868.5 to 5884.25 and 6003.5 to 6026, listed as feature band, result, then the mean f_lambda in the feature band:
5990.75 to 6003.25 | 0.028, 12.2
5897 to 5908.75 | 0.095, 11.1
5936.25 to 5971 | -0.039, 12.8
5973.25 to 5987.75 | 0.005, 12.4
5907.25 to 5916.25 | 0.015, 11.9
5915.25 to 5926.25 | -0.042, 12.6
